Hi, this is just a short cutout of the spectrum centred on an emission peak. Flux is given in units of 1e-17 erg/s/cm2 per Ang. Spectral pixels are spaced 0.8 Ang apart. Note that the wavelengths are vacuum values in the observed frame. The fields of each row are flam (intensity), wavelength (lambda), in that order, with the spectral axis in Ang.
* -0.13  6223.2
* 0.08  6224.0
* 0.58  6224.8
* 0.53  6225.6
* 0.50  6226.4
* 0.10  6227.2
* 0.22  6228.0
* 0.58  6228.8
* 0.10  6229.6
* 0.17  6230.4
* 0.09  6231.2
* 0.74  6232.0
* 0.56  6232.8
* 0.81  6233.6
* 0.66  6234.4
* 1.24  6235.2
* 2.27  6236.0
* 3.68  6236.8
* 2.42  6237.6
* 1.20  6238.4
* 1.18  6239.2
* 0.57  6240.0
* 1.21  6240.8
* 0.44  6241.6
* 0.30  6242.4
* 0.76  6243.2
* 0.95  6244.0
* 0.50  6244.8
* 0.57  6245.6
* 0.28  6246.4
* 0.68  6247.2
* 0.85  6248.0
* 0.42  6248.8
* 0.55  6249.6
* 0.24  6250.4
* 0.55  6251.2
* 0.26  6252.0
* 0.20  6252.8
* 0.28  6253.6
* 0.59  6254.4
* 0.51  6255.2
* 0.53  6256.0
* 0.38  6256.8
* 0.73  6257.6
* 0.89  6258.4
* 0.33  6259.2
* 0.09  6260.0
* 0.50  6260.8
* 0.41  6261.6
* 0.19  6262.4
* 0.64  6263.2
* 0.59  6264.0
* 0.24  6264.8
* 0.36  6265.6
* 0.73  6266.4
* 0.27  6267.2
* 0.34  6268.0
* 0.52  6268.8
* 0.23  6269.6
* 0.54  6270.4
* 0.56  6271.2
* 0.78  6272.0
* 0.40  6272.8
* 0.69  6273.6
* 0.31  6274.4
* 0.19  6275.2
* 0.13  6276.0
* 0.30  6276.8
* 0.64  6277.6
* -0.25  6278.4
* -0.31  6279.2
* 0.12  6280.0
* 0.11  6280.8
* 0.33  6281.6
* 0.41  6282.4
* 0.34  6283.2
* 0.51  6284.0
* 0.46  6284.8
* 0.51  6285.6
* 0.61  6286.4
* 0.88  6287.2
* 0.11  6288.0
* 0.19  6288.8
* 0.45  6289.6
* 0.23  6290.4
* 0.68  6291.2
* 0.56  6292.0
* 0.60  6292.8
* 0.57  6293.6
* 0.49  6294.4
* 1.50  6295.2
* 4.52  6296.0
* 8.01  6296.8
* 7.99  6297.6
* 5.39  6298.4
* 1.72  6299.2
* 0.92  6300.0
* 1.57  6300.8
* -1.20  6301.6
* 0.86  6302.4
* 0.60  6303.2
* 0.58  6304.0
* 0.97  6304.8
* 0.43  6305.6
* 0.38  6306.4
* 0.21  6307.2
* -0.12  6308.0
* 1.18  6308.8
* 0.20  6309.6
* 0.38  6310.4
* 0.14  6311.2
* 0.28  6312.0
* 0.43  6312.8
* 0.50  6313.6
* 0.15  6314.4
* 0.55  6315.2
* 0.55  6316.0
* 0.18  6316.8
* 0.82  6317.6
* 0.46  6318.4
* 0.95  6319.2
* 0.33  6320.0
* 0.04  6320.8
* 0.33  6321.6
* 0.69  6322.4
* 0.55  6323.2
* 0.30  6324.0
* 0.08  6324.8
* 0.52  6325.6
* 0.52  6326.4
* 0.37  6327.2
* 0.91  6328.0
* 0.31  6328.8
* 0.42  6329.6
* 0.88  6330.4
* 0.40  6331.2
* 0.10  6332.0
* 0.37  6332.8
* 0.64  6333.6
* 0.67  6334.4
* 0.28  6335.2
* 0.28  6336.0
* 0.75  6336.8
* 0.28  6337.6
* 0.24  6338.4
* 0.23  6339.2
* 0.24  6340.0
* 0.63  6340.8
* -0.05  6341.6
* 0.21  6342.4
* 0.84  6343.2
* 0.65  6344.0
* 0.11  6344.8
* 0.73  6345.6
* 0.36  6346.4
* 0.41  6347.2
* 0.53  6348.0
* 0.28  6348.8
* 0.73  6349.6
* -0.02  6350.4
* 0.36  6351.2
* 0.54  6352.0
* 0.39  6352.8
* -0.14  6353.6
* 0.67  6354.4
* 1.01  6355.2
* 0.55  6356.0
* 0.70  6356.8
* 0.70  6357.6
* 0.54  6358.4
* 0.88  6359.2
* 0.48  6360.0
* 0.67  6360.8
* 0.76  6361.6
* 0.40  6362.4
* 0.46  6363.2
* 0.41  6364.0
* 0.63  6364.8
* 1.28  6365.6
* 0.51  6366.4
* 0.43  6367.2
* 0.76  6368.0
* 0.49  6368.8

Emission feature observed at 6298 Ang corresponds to [O III] 5007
